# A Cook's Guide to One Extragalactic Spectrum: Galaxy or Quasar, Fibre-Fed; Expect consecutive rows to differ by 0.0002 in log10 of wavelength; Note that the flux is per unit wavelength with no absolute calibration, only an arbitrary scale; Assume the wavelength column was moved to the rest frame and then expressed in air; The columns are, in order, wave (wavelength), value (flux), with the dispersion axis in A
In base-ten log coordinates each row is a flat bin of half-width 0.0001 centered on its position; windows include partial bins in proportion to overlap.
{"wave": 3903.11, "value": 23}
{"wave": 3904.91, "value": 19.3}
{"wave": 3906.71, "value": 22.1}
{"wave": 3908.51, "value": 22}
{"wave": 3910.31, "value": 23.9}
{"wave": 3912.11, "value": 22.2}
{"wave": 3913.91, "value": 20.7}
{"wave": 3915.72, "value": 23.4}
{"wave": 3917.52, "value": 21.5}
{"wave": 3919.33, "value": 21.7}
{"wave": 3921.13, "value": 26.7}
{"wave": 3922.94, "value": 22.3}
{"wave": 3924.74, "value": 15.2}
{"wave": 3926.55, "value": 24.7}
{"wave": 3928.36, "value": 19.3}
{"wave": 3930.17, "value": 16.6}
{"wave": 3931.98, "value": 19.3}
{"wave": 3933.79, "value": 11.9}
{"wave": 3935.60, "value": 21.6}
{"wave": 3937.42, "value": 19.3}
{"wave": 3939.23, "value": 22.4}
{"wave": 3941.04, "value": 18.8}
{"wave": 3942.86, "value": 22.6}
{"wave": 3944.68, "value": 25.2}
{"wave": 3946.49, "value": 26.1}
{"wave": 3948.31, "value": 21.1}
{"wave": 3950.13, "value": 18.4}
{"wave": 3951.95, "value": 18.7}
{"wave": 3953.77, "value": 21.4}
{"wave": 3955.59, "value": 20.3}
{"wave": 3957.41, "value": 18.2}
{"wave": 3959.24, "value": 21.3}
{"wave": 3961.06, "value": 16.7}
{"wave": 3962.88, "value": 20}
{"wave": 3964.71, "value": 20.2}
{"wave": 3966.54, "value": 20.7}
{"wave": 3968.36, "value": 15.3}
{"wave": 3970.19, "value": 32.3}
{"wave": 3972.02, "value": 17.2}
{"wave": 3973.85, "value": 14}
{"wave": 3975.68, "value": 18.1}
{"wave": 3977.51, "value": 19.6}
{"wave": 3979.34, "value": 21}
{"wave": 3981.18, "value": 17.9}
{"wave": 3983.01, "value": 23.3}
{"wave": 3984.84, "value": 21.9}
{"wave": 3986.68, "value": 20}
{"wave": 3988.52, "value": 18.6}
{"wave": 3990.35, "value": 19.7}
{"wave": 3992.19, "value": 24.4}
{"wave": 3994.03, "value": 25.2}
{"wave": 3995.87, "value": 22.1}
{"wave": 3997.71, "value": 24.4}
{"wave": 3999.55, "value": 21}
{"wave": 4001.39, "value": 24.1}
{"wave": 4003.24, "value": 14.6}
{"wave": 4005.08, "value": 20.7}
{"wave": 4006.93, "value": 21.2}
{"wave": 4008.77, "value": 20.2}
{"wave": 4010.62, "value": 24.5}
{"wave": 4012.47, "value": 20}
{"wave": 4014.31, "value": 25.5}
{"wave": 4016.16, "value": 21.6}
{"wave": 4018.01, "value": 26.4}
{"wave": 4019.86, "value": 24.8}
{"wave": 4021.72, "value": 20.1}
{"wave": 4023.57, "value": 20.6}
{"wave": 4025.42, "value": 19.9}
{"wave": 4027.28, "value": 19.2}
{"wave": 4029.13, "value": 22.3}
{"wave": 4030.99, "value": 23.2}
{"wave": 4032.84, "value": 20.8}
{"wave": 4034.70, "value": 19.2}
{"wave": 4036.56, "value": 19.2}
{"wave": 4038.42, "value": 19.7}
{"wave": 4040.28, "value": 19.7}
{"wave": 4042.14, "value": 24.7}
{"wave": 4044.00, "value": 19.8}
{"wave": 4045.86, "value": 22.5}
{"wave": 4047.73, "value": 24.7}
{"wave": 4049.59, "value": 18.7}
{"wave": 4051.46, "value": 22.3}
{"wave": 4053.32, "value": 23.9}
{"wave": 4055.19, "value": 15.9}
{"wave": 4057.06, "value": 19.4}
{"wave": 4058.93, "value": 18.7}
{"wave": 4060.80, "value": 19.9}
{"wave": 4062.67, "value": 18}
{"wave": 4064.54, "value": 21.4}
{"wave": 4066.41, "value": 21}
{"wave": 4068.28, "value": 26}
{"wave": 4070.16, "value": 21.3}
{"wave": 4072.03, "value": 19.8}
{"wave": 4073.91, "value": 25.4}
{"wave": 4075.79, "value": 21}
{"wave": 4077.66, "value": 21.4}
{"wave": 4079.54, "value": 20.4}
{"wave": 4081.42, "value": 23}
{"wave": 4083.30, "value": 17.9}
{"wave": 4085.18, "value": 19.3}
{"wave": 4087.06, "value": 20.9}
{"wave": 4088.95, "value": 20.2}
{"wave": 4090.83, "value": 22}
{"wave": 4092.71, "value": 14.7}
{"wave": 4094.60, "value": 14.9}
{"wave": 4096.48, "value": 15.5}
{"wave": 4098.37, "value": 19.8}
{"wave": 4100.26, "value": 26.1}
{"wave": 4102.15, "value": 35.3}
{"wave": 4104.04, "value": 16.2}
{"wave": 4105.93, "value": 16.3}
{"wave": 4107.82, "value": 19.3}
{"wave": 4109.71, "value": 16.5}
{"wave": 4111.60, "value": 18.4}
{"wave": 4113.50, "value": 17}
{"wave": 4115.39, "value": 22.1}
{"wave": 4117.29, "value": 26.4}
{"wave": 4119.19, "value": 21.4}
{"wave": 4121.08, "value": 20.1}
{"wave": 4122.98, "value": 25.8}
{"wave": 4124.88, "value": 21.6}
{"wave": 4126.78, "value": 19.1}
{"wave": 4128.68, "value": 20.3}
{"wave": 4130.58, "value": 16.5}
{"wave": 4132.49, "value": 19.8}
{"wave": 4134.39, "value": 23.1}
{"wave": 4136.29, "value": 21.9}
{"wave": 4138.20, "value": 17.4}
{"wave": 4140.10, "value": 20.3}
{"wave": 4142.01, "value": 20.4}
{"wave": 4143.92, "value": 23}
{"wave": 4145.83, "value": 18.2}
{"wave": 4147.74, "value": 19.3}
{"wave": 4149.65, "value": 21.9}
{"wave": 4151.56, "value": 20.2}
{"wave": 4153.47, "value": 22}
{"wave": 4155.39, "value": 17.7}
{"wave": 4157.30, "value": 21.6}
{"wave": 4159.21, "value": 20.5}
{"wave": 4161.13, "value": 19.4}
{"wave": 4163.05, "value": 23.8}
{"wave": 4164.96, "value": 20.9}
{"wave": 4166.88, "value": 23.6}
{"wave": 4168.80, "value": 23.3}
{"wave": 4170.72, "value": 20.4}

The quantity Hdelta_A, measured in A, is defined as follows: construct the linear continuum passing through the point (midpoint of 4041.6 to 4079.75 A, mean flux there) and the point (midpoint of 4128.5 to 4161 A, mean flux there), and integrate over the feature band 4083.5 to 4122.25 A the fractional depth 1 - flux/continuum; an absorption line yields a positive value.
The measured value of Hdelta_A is 1.1 A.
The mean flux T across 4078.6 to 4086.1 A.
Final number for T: 20.1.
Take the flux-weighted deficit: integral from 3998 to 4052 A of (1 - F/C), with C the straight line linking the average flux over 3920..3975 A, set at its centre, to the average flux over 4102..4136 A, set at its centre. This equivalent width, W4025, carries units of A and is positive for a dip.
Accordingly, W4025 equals -2.8 A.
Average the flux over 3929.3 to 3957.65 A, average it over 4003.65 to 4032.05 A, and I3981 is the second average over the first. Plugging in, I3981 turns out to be 1.1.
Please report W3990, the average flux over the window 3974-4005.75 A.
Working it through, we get 20.8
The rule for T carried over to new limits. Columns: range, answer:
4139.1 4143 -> 20.3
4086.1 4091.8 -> 21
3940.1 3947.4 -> 23.2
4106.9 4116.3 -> 18.7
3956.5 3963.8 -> 19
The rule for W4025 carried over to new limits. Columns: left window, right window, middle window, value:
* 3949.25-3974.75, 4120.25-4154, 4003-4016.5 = -1.0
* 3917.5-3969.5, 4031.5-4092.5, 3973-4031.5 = -2.0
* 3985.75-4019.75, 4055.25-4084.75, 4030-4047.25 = 0.2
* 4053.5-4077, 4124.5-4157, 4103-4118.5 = 0.9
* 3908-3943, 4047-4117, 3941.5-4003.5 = -0.5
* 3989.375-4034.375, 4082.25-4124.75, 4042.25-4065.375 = 0.7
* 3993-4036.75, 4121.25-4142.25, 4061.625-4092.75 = 0.2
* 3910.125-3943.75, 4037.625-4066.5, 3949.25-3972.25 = 0.6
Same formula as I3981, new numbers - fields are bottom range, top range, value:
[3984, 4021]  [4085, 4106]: 0.92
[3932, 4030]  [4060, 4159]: 0.99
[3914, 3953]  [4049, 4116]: 0.97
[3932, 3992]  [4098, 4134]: 1.04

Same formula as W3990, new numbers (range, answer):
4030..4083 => 21.1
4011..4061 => 21.3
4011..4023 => 23.1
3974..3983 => 19.1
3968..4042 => 21.2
